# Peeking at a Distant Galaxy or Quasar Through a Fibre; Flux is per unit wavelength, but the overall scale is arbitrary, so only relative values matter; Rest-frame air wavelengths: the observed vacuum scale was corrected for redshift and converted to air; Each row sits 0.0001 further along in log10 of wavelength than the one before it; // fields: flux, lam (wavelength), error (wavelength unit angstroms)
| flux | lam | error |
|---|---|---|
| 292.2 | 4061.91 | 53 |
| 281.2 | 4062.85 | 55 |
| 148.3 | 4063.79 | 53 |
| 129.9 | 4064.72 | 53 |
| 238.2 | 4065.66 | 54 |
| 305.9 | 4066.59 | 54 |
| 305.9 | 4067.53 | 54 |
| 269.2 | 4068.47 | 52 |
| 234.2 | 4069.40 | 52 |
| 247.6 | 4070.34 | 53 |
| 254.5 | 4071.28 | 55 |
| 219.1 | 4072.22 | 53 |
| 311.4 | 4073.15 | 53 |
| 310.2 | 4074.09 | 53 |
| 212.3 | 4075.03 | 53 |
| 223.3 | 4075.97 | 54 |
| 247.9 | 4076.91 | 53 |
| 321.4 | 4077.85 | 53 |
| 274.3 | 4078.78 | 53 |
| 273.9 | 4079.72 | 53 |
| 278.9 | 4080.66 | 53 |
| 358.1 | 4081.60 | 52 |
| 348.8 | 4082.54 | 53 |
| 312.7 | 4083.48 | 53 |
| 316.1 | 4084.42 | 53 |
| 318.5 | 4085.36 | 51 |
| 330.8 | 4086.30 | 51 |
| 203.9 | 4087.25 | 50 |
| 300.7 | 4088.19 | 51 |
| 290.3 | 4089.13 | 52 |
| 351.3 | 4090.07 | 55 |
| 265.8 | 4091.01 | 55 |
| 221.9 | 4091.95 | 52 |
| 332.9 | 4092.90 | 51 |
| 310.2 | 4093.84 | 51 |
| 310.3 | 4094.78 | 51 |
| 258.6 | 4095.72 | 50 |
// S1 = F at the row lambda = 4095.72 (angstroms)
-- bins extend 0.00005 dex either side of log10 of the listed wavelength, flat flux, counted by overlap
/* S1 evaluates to 258.6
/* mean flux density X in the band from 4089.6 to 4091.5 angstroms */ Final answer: 308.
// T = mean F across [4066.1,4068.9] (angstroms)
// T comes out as 293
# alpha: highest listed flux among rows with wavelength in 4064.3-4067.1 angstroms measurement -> 305.9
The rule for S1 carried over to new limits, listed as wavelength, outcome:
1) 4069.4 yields 234.2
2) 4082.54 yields 348.8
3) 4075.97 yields 223.3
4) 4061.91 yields 292.2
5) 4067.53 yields 305.9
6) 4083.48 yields 312.7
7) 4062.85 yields 281.2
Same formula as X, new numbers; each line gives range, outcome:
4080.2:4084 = 325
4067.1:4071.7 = 262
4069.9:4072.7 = 241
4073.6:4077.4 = 249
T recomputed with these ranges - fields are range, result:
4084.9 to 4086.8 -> 322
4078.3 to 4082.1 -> 297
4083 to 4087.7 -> 296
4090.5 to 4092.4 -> 247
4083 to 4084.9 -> 315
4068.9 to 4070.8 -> 242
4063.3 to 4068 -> 226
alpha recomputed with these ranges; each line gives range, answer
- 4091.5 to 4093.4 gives 332.9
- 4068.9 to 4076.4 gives 311.4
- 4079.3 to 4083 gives 358.1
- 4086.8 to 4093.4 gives 351.3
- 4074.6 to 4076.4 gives 223.3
